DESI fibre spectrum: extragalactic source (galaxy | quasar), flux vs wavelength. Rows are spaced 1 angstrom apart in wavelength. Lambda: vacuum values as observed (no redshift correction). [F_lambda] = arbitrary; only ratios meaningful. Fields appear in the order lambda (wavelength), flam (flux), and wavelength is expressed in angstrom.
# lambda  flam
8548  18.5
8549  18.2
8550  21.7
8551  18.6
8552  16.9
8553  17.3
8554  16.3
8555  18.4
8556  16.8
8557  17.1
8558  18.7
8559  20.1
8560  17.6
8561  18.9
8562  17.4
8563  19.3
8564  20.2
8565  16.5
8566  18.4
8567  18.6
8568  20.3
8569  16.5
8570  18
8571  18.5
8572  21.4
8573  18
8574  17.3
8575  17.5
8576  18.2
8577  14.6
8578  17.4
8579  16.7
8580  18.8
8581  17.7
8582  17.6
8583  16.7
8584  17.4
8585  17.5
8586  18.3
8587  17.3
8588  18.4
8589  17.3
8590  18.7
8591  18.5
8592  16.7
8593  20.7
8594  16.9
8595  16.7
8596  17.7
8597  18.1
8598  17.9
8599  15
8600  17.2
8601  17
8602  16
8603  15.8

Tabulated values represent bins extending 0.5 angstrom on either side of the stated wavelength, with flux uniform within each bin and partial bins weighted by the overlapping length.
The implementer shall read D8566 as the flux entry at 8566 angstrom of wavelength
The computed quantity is 18.4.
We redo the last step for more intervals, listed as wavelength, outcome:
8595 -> 16.7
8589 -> 17.3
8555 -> 18.4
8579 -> 16.7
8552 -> 16.9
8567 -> 18.6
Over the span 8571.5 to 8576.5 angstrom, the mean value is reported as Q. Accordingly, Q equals 18.5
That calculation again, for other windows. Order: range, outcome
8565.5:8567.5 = 18.5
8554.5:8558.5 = 17.8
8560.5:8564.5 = 18.9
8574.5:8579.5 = 16.9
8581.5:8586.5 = 17.5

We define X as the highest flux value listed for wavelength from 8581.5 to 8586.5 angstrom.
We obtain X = 18.3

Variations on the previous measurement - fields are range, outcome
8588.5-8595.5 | 20.7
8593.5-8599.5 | 18.1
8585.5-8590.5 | 18.7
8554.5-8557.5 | 18.4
